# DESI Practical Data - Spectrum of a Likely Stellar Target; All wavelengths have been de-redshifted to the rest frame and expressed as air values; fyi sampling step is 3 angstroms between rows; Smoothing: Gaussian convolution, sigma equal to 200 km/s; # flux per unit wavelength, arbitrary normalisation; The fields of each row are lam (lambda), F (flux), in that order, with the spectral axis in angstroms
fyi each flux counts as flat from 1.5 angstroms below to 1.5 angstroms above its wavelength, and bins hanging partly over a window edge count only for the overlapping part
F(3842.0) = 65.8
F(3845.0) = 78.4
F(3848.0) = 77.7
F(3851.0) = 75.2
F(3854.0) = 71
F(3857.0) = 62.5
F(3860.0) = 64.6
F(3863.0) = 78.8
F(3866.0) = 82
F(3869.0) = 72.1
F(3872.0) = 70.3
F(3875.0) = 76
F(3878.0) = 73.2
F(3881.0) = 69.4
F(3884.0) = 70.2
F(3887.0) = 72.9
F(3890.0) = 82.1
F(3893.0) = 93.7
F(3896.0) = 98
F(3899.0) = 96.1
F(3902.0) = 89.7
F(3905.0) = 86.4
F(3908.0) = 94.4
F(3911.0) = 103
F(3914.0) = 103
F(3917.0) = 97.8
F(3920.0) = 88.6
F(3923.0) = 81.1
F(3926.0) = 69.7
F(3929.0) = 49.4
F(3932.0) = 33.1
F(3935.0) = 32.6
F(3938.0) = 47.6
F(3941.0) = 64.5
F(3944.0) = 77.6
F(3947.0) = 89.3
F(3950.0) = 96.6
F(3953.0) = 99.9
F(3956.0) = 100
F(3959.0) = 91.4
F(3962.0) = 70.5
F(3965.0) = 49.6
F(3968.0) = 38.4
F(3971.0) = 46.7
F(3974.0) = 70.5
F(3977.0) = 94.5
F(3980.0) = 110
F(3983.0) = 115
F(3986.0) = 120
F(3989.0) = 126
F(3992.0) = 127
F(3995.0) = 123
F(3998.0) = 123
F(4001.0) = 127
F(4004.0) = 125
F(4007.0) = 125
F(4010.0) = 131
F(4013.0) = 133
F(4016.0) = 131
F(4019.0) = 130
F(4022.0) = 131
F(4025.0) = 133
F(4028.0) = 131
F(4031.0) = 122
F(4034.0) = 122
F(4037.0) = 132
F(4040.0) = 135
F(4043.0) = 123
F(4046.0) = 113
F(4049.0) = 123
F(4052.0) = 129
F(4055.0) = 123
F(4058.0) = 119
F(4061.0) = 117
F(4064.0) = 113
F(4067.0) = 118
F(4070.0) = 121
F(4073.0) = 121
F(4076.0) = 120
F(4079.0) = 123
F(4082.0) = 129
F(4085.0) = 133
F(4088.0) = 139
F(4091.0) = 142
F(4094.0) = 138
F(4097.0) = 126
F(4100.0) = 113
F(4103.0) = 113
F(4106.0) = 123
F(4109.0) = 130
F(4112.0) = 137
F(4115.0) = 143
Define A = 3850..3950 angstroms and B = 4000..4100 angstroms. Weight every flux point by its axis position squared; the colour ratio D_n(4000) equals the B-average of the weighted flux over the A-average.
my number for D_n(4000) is 1.8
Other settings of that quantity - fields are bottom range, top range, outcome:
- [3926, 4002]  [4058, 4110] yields 1.56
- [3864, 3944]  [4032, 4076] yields 1.71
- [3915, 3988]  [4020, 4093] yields 1.72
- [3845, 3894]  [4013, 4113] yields 1.87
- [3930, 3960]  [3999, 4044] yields 1.84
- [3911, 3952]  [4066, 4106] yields 1.86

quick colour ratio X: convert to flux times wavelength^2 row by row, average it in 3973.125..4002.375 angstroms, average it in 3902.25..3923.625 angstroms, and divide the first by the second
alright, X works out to 1.3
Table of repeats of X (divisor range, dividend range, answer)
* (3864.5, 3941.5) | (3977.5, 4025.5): 1.71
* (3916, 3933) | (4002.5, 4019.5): 1.92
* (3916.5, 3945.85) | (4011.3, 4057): 2.12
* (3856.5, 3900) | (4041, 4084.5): 1.71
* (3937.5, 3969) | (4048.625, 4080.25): 1.67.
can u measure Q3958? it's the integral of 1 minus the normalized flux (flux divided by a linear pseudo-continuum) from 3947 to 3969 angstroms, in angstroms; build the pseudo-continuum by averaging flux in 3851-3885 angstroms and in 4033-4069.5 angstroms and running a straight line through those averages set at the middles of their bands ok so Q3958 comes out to 3.8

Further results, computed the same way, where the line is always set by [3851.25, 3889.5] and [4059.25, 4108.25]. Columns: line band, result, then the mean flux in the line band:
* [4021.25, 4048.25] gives -3.4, 127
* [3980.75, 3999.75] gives -3.8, 122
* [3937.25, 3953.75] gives 2.0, 79.8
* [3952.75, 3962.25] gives 0.2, 91.8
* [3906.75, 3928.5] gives -1.4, 89.1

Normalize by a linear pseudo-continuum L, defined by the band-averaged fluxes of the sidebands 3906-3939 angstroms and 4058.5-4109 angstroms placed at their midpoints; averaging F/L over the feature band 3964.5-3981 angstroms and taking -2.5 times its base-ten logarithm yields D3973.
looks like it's 0.30 mag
